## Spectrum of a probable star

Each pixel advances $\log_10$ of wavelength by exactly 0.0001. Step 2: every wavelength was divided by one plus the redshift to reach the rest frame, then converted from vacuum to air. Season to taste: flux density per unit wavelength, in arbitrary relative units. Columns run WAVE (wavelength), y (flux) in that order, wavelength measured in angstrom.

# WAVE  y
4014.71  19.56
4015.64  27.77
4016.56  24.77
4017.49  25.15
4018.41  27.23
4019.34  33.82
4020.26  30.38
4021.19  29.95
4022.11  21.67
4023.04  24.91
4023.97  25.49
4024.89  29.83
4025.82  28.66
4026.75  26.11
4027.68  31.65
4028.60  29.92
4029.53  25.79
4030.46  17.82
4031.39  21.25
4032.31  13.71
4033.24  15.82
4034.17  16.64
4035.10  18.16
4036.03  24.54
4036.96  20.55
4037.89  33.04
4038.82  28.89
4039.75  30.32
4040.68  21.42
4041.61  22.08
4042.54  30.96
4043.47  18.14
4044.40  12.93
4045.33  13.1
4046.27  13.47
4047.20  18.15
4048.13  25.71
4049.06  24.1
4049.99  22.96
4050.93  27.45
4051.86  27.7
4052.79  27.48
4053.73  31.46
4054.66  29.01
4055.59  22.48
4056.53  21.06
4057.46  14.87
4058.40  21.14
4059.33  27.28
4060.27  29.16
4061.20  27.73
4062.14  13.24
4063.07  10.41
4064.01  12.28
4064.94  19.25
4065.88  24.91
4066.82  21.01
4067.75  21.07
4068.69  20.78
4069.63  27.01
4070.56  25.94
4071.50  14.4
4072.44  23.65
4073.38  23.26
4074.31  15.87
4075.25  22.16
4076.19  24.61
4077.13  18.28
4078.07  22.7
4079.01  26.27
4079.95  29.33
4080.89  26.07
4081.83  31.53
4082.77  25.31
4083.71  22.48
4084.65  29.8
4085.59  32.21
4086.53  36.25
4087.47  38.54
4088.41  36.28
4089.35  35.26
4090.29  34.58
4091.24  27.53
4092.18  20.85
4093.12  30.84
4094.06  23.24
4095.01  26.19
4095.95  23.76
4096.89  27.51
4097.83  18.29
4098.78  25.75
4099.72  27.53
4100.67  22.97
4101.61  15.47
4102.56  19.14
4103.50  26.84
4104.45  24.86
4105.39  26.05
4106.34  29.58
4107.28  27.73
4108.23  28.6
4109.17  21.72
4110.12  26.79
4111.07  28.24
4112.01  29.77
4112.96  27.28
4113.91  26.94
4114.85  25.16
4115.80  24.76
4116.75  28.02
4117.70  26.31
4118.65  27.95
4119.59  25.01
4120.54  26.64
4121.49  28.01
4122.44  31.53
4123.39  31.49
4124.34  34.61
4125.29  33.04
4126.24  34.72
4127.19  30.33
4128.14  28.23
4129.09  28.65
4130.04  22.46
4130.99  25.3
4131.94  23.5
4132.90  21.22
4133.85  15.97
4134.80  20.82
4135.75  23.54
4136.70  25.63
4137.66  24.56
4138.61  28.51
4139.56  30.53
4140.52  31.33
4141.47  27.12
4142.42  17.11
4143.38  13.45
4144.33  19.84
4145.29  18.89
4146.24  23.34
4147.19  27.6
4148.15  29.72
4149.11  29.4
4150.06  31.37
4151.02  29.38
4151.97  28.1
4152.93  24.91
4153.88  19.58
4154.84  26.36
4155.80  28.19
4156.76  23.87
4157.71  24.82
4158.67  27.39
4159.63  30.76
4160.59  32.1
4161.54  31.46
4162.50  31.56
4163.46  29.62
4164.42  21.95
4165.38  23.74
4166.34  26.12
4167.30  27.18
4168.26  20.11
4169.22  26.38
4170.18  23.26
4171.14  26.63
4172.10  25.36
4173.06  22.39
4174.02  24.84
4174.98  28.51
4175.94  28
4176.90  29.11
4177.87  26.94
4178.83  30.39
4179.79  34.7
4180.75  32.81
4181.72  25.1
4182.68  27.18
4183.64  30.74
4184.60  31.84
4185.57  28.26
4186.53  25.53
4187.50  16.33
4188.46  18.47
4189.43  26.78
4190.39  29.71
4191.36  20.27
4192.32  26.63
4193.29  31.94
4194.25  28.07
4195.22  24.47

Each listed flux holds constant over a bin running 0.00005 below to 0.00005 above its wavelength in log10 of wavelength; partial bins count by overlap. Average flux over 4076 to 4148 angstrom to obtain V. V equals 26.4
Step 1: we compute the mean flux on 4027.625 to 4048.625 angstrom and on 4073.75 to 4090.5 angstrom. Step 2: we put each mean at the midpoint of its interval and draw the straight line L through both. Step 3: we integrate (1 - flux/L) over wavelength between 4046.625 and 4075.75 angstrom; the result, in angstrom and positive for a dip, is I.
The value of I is 3.0 angstrom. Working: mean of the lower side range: 21.7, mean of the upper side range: 28.1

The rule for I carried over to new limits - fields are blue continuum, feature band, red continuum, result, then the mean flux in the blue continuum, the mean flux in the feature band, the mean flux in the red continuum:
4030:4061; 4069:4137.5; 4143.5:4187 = -4.7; 22.6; 26.3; 26.9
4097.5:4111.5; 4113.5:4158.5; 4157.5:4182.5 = -0.3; 24.7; 26.1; 27.4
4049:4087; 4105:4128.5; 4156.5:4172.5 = -2.9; 23.8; 28.4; 26.7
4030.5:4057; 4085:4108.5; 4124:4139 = -2.6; 22.5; 27.4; 26.2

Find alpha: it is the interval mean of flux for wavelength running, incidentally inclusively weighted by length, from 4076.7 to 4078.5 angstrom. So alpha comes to 20.5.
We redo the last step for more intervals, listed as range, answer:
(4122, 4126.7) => 33.1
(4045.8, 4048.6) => 19.1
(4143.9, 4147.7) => 22.5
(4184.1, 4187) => 28.6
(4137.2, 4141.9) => 28.5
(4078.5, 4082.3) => 28.2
